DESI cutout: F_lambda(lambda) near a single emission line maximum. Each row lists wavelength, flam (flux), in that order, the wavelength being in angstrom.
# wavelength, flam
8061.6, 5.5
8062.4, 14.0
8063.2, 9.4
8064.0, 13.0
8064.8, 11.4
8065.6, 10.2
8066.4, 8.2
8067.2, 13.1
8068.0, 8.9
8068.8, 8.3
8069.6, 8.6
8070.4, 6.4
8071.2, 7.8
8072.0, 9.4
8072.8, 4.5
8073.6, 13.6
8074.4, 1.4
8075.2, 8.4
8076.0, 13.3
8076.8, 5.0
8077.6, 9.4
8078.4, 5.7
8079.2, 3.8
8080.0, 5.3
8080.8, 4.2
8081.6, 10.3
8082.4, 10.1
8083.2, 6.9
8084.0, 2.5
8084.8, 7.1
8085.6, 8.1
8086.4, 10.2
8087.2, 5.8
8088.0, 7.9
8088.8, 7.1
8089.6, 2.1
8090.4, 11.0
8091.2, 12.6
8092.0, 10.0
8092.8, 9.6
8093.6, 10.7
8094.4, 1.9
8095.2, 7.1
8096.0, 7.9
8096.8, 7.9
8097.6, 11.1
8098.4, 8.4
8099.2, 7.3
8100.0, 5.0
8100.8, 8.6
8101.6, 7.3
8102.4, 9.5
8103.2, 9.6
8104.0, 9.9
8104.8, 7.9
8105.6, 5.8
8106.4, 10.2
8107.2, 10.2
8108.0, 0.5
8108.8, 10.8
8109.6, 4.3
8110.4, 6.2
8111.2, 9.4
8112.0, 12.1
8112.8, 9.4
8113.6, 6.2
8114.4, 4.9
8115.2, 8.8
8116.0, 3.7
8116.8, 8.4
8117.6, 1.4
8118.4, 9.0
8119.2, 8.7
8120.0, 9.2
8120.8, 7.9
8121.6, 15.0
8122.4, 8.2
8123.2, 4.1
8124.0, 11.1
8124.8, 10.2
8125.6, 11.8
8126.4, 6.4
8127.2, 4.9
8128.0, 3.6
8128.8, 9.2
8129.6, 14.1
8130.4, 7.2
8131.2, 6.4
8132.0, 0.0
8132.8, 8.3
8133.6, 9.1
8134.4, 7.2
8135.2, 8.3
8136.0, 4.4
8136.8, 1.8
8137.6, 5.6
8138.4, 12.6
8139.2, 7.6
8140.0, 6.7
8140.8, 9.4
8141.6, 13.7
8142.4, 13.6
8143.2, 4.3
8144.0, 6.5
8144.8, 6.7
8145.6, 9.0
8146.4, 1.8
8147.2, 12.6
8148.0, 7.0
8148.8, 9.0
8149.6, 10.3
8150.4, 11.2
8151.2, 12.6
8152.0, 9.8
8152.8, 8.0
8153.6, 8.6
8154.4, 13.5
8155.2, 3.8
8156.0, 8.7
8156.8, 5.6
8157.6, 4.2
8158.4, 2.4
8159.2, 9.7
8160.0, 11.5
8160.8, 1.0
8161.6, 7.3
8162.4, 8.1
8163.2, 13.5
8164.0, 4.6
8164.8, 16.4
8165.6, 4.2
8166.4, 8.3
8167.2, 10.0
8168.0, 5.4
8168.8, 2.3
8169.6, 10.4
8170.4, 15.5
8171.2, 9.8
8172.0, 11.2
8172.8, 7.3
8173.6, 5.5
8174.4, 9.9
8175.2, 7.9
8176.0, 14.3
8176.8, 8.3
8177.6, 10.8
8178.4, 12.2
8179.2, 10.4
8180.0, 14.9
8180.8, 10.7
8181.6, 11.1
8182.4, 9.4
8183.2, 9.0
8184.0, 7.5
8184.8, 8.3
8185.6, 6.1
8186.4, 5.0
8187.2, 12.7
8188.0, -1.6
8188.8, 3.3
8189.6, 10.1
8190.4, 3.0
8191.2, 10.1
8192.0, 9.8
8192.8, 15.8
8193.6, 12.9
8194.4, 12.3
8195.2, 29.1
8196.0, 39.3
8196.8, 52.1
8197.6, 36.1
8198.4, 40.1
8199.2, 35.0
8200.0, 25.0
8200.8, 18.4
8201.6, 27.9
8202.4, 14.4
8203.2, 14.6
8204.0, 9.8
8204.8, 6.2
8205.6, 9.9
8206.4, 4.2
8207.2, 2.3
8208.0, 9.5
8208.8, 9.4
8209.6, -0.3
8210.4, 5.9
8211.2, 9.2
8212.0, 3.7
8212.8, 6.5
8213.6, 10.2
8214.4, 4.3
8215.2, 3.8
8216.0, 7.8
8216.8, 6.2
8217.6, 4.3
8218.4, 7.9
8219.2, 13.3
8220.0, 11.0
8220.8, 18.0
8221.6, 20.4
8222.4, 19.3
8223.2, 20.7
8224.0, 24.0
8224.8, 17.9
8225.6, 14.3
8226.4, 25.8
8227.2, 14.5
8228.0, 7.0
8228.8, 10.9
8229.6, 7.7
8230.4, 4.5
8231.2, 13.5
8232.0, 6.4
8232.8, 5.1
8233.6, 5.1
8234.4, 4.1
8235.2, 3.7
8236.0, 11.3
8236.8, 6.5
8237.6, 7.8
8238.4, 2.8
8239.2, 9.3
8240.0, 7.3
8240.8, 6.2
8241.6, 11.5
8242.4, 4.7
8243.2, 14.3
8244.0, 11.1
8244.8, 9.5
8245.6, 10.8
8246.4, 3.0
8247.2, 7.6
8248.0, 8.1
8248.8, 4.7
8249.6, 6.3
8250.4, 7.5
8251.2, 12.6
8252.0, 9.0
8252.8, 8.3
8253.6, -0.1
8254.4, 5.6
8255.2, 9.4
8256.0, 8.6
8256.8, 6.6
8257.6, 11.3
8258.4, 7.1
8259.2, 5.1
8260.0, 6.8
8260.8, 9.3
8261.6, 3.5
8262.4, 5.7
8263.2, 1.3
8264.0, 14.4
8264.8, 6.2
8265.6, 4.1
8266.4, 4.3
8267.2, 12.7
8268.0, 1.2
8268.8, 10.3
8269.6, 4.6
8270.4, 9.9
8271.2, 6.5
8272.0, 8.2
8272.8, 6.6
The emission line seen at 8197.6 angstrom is H-alpha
